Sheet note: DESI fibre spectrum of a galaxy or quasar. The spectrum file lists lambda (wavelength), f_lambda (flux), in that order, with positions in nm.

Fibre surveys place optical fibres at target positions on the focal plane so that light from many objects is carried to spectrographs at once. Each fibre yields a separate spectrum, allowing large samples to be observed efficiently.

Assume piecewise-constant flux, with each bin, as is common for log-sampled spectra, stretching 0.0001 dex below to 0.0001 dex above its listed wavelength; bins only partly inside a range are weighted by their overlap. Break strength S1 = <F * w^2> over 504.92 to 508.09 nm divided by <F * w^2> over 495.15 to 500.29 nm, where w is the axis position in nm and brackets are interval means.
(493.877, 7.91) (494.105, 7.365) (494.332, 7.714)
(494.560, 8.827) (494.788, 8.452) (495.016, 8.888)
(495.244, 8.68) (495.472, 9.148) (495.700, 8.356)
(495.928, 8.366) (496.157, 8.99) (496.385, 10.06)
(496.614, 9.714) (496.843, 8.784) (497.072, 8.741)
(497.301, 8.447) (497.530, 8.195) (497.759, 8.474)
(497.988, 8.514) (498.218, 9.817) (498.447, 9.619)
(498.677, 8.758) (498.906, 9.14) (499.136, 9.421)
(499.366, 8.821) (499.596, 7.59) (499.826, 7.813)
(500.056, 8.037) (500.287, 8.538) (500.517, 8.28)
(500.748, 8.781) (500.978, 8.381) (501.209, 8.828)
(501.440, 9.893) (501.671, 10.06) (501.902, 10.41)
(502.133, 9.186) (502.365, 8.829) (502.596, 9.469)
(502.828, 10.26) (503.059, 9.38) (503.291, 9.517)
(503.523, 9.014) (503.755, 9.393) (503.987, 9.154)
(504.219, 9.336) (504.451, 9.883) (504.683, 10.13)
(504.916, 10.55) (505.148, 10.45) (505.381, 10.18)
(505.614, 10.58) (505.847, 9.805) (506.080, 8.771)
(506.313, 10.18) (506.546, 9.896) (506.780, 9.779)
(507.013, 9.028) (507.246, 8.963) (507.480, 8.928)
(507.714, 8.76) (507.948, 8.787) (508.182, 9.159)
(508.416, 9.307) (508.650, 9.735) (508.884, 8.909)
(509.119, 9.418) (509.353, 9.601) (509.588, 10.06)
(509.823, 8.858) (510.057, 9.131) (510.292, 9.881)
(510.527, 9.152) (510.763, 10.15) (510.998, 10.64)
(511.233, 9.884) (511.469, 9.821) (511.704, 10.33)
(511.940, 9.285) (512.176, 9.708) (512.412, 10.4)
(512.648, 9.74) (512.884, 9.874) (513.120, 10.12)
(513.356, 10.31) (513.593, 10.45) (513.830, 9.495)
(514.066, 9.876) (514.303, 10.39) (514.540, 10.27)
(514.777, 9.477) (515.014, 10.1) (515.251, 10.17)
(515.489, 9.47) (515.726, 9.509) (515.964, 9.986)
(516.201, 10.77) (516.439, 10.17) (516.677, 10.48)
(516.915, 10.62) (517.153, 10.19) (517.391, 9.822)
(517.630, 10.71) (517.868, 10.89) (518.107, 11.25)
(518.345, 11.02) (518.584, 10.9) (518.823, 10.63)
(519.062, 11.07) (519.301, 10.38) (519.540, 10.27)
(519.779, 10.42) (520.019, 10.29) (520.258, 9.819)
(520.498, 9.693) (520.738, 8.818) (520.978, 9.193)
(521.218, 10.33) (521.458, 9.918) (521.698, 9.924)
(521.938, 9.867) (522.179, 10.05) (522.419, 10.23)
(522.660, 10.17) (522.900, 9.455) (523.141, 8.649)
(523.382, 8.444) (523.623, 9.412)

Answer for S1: 1.1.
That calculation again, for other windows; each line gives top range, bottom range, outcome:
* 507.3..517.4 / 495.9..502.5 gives 1.16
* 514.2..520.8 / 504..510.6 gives 1.12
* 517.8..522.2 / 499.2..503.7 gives 1.22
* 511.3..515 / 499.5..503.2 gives 1.16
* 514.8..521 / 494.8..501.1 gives 1.27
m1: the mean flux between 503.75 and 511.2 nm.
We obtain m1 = 9.59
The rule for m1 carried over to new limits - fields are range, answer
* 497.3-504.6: 9.06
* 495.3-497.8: 8.85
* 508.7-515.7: 9.82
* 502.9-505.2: 9.67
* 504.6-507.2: 9.91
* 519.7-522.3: 9.84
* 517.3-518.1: 10.6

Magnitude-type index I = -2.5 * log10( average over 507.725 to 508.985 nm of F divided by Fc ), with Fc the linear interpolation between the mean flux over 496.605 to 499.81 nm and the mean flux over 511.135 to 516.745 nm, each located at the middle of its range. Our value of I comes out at 0.05 mag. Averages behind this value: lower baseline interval 8.8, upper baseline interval 10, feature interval 9.15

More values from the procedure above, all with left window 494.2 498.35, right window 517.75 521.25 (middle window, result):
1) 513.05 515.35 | -0.01 mag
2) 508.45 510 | 0.03 mag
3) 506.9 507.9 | 0.07 mag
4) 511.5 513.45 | -0.01 mag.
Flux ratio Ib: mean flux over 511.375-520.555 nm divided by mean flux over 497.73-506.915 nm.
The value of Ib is 1.09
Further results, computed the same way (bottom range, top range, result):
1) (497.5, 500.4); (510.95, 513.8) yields 1.15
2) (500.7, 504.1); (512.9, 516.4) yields 1.07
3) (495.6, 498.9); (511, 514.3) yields 1.12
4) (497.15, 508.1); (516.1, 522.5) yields 1.11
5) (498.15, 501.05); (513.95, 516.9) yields 1.16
